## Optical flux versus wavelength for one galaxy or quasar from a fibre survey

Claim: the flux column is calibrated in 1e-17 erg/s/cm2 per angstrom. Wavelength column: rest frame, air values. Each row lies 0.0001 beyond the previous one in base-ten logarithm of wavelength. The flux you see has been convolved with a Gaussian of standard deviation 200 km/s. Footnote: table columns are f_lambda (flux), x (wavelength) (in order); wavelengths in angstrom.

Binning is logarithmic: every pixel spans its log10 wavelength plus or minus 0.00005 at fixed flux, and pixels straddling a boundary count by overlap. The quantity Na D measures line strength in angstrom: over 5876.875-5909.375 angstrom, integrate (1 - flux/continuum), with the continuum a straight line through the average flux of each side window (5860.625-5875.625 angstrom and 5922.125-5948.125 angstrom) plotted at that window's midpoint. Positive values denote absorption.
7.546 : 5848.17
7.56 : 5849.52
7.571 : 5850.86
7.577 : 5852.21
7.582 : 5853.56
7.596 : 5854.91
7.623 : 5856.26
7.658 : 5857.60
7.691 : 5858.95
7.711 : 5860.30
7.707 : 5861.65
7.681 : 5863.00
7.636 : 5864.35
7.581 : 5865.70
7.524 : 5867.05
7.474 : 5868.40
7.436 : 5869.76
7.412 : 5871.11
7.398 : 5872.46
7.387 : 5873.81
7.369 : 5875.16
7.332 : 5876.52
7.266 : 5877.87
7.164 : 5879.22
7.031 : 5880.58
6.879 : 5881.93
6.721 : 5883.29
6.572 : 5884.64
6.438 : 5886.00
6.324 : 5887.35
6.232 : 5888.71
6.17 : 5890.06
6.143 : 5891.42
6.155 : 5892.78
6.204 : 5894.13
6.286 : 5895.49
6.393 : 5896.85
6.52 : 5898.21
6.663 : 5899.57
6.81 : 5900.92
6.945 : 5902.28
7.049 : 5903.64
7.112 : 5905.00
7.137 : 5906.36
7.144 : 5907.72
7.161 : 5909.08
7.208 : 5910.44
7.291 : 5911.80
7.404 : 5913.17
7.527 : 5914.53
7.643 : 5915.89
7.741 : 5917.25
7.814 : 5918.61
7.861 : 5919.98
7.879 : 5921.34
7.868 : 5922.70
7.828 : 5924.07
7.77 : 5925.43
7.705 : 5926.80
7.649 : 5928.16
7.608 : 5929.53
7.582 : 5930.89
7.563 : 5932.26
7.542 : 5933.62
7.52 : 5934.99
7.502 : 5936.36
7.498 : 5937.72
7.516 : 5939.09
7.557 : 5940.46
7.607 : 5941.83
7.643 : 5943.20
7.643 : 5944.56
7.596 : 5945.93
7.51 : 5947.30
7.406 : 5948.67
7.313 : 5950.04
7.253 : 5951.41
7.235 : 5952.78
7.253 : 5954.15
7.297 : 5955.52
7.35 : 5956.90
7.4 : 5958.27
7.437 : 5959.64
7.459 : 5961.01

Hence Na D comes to 3.7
